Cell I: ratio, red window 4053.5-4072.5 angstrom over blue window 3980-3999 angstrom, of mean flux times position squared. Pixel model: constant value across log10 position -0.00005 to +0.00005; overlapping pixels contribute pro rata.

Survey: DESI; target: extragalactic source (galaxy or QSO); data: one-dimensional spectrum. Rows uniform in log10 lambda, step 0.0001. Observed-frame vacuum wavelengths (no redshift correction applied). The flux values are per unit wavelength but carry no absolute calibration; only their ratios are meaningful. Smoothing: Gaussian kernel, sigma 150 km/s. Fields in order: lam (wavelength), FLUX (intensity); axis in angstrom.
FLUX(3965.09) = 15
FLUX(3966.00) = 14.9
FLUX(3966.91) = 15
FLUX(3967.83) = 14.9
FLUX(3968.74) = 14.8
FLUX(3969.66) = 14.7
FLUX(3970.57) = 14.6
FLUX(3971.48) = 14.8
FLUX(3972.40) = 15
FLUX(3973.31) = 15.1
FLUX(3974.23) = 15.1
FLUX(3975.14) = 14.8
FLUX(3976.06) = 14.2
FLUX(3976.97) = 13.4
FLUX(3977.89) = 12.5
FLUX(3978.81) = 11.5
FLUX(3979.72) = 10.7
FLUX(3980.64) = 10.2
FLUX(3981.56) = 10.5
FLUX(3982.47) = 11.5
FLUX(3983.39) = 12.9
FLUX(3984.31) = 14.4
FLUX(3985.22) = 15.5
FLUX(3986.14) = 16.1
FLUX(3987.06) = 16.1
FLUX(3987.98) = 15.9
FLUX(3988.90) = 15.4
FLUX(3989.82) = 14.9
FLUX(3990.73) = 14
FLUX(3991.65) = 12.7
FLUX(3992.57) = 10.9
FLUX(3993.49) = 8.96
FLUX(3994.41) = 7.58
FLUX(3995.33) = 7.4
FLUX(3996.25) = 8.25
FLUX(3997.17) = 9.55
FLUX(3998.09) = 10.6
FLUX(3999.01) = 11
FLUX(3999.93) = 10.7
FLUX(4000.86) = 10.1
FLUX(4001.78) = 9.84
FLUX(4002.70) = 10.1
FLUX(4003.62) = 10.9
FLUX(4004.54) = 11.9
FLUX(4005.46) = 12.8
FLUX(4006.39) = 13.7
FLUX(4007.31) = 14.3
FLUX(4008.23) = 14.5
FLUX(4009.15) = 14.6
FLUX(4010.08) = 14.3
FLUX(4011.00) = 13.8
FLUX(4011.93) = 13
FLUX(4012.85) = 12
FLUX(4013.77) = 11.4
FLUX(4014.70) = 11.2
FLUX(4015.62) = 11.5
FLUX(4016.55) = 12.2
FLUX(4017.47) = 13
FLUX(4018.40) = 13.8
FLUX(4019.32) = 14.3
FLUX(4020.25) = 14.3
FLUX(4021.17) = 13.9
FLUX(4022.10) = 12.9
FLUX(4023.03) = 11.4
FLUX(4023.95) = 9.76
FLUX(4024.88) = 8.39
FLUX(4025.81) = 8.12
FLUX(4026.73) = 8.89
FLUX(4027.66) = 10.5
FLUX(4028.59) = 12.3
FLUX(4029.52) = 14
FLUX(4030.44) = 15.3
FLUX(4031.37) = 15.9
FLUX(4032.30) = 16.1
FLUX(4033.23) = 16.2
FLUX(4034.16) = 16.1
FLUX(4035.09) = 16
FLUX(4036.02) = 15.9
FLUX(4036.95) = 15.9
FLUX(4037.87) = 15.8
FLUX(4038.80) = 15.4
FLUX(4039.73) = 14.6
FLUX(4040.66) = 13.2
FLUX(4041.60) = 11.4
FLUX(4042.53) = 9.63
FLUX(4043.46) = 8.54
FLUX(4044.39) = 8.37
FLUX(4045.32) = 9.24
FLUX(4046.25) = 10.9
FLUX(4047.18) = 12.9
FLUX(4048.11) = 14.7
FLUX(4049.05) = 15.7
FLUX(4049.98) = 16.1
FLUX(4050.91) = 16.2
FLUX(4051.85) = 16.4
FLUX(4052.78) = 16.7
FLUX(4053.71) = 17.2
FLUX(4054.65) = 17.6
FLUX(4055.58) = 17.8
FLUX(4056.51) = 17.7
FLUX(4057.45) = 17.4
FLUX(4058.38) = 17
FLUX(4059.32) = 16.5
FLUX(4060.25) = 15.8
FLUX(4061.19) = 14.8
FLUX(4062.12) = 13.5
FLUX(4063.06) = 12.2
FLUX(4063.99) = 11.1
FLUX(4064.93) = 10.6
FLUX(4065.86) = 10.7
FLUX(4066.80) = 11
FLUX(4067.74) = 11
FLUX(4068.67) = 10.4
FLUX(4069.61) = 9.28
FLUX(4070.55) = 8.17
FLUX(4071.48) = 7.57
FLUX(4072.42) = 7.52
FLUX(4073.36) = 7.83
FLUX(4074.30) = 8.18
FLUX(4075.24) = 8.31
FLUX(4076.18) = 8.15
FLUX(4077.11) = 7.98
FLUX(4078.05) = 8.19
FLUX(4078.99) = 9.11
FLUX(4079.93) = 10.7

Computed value 1.1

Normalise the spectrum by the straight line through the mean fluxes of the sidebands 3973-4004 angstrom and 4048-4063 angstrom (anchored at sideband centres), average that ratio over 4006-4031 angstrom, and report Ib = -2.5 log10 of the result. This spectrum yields 0.12 mag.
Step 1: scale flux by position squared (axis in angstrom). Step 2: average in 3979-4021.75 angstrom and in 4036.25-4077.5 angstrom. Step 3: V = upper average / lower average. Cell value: 1.06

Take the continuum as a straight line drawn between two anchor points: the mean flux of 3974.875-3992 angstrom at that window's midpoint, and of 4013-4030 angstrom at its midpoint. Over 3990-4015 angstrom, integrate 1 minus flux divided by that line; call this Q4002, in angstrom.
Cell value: 2.2 angstrom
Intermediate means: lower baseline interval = 13.5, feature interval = 11.5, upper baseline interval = 11.8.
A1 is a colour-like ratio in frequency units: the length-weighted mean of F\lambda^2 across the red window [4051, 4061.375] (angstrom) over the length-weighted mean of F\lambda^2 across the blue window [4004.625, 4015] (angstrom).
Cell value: 1.30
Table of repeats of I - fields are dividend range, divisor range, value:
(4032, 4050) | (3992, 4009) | 1.28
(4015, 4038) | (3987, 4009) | 1.15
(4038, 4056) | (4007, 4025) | 1.10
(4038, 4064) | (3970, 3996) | 1.13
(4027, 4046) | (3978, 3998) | 1.14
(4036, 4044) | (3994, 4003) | 1.42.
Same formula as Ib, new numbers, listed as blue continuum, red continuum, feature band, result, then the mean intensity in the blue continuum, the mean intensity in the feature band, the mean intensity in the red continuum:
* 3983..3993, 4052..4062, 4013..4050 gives 0.23 mag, 14.5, 12.8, 16.7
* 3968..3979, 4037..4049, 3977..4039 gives 0.05 mag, 14.3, 12.6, 12.3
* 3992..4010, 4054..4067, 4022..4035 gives 0.01 mag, 11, 12.6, 14.7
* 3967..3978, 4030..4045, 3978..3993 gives 0.09 mag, 14.6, 13.3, 14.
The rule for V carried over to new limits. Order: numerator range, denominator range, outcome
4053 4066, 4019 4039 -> 1.14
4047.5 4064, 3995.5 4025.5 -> 1.36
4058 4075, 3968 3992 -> 0.84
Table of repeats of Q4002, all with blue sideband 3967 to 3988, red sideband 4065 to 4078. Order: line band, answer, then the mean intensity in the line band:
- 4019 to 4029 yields 0.14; 11.3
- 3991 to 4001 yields 2.34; 9.86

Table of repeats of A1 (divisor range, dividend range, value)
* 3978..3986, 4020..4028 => 0.90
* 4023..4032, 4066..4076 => 0.79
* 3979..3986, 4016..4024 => 1.07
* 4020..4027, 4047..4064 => 1.47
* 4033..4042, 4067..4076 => 0.59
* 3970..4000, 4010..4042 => 1.07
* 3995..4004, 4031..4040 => 1.63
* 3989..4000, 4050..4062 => 1.60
